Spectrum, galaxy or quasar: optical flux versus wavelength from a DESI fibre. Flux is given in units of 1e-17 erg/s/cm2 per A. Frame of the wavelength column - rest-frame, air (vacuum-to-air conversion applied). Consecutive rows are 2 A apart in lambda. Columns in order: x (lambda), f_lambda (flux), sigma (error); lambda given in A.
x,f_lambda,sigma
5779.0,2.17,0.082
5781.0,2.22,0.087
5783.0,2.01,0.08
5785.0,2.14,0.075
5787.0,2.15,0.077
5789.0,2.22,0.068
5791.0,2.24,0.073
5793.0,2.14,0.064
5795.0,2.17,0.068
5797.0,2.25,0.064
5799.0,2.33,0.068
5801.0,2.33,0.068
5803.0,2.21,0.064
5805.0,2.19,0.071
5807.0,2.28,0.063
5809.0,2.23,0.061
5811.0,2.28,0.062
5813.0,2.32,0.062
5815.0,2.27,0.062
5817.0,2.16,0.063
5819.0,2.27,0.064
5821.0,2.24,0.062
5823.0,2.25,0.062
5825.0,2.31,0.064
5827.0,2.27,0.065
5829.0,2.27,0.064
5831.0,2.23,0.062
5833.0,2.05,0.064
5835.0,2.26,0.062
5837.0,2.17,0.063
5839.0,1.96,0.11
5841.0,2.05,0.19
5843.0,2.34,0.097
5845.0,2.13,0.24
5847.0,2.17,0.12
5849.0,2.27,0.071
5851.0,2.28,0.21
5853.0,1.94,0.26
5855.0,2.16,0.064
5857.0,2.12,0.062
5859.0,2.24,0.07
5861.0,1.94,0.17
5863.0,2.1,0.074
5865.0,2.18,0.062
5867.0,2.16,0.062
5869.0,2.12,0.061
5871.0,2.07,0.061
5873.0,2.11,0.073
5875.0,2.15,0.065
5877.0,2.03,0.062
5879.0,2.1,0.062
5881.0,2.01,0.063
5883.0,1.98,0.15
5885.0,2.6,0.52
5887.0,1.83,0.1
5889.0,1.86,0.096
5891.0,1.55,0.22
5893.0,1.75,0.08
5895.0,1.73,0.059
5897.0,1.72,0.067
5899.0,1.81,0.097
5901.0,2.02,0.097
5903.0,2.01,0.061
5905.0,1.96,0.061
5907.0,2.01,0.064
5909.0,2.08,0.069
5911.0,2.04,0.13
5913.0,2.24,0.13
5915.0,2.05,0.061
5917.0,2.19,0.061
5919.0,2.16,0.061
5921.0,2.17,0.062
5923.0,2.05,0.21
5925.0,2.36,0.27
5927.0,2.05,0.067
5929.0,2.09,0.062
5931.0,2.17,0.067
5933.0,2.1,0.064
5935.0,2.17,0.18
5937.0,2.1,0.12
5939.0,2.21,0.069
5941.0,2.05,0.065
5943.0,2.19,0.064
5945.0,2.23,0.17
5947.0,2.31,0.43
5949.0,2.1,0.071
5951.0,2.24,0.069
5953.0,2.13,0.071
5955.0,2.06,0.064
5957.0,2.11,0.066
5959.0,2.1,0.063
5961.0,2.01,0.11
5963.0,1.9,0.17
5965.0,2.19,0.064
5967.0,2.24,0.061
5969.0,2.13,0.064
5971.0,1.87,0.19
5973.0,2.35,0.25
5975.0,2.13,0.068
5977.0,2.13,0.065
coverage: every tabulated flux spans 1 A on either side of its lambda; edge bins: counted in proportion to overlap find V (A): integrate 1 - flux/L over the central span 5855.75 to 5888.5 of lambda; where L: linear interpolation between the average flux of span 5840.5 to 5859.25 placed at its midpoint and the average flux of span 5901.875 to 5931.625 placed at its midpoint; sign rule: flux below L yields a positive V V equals 0.7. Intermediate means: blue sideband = 2.17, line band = 2.11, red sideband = 2.11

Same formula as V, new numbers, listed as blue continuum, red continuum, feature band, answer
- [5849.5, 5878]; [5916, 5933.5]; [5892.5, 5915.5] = 1.99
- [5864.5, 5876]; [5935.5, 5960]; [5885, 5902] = 2.42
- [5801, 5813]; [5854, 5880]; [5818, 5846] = -0.06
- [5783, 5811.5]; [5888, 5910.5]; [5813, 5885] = -4.33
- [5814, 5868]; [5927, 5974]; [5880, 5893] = 1.23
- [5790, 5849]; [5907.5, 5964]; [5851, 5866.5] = 0.56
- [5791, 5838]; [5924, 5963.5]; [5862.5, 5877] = 0.49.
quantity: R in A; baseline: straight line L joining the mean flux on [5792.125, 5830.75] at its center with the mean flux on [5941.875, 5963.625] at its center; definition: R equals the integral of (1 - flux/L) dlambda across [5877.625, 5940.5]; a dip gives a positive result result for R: 3.72 A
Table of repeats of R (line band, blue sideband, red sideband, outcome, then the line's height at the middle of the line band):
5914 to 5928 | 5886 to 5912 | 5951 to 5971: -1.40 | 1.95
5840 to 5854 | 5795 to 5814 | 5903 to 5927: 0.23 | 2.21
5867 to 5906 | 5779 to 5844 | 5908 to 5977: 3.49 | 2.17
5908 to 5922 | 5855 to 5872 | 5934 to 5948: 0.17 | 2.16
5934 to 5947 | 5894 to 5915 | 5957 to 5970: -0.79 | 2.05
